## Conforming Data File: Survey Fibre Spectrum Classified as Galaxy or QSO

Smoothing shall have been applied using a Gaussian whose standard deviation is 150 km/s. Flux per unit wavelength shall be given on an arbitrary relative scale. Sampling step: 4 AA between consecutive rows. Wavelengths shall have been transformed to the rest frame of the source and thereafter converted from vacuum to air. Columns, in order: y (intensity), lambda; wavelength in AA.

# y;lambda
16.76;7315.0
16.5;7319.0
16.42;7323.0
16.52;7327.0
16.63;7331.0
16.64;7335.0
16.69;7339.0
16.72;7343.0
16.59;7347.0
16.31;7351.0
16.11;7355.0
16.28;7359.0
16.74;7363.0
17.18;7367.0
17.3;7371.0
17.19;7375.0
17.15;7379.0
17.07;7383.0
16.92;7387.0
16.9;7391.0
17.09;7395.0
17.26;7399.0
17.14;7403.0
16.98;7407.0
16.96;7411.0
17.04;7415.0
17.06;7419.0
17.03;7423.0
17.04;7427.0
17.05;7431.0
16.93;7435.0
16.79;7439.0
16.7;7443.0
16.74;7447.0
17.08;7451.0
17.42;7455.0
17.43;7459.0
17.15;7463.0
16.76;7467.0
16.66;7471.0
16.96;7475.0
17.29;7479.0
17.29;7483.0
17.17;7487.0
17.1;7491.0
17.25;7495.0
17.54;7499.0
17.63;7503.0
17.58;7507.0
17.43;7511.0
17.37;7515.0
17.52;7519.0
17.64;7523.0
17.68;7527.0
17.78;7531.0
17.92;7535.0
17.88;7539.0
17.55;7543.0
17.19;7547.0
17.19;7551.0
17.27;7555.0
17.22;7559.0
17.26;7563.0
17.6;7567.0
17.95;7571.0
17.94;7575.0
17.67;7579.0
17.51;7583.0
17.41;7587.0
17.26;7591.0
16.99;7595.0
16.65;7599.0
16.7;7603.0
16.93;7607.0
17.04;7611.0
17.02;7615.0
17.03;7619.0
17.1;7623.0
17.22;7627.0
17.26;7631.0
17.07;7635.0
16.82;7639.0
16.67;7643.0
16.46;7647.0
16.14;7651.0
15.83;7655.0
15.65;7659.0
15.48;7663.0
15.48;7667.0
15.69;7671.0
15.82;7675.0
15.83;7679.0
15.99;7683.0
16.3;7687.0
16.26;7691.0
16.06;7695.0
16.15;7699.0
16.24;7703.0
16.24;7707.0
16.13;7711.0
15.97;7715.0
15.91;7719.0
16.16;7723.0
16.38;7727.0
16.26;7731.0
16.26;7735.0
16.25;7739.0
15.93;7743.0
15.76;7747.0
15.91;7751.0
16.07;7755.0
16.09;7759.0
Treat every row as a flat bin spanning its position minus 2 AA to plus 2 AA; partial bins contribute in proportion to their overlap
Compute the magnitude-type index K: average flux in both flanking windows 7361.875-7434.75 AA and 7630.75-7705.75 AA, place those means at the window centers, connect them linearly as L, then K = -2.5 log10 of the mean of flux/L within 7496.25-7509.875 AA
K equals -0.054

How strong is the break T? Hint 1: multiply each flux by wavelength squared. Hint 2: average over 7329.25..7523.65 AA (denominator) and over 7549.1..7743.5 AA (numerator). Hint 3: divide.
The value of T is 1.0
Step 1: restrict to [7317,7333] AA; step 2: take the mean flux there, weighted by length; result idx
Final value 16.5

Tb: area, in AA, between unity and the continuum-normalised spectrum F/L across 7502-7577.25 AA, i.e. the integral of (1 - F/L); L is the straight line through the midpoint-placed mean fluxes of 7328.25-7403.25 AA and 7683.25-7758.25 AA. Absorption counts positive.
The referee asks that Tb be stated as -4.91 AA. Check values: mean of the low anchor 16.8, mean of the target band 17.6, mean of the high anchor 16.1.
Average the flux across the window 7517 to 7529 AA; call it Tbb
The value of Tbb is 17.6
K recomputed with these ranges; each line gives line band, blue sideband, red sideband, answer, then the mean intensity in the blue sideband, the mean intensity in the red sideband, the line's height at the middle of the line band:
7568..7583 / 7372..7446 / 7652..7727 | -0.089 mag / 17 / 16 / 16.4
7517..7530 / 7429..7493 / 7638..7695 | -0.057 mag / 17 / 16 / 16.7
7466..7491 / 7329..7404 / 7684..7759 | -0.028 mag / 16.8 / 16.1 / 16.6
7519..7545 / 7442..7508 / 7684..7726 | -0.051 mag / 17.2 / 16.1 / 16.9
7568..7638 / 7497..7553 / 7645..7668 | -0.043 mag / 17.6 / 15.9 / 16.6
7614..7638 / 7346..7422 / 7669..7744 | -0.052 mag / 16.9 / 16.1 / 16.3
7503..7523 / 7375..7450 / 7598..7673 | -0.045 mag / 17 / 16.5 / 16.8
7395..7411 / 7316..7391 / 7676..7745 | -0.029 mag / 16.7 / 16.1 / 16.6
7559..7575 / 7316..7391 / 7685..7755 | -0.078 mag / 16.7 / 16.1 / 16.4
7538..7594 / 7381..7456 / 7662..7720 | -0.066 mag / 17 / 16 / 16.4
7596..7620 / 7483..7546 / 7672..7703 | -0.011 mag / 17.5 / 16.1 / 16.7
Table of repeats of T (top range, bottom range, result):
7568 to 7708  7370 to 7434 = 1.04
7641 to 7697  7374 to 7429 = 1.01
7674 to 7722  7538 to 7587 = 0.95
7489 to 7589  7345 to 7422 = 1.08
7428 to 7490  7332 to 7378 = 1.05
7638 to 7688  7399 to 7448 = 1.00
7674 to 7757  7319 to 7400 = 1.05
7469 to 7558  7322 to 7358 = 1.10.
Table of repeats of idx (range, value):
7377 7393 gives 17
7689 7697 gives 16.2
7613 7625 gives 17.1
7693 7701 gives 16.1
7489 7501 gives 17.3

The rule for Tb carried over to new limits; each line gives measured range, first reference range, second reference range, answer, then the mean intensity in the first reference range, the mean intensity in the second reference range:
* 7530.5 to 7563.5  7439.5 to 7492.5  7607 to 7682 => -1.38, 17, 16.4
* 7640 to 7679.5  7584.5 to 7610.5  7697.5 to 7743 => 1.55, 17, 16.2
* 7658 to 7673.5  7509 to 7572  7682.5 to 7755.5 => 0.90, 17.5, 16.1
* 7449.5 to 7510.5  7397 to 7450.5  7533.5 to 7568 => -0.15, 17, 17.4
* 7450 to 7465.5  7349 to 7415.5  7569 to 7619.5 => -0.21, 16.9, 17.2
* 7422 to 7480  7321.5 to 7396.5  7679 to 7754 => -1.41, 16.8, 16.1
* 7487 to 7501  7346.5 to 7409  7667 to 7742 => -0.57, 16.9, 16.1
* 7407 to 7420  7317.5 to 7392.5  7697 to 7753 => -0.30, 16.7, 16.1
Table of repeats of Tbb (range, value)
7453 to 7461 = 17.4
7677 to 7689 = 16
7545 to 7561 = 17.2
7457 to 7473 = 17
